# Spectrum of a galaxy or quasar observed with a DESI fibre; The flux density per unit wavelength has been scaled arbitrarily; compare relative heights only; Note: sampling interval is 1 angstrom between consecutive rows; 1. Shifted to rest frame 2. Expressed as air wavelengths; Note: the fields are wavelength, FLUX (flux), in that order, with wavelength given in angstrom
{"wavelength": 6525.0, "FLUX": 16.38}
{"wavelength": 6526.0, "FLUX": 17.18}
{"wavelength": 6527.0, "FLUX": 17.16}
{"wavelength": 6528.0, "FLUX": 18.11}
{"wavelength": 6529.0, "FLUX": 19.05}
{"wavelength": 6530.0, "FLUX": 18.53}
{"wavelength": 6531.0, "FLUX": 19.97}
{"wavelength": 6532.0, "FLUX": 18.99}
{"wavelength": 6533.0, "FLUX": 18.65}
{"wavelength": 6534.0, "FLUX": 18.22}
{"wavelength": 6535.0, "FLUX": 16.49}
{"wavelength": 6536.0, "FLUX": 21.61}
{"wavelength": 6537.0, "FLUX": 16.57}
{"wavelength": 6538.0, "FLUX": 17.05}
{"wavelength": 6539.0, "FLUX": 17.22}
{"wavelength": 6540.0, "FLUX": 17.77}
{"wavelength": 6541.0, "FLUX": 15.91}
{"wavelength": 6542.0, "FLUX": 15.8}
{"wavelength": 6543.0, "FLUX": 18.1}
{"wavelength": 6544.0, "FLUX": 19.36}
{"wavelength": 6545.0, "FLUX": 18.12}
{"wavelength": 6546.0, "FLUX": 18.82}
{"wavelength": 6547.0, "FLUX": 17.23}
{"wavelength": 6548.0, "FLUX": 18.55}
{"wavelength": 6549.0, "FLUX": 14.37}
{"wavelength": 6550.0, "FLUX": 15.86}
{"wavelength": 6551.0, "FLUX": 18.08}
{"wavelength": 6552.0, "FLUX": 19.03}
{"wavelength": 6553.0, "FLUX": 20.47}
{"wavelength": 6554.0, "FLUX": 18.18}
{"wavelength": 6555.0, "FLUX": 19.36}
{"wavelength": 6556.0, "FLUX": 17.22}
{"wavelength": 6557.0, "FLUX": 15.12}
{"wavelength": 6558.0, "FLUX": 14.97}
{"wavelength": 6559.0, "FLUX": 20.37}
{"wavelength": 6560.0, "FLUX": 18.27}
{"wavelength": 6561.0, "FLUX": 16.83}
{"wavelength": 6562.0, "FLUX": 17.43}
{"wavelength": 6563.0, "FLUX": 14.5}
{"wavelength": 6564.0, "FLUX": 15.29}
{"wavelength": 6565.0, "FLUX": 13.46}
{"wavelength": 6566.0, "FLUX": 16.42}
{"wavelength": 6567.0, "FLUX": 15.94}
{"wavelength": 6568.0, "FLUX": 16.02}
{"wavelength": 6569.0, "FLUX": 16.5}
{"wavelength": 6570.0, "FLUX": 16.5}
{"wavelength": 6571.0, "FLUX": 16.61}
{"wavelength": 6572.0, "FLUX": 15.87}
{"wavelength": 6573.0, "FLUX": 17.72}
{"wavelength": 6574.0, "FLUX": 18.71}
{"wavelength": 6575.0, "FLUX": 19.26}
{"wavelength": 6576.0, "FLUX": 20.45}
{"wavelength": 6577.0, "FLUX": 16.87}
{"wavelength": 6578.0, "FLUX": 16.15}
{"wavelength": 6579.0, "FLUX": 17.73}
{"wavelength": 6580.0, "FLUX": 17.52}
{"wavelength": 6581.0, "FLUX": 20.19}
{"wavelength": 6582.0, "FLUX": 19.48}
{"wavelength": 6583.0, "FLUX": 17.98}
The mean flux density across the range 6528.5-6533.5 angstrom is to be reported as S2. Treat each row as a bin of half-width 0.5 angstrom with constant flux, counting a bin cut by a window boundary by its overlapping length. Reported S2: 19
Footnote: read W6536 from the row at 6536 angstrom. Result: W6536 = 21.61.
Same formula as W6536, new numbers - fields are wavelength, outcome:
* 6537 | 16.57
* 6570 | 16.5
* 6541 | 15.91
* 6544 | 19.36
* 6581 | 20.19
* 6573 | 17.72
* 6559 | 20.37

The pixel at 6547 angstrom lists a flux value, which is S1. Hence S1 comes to 17.23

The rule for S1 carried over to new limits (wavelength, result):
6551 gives 18.08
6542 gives 15.8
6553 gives 20.47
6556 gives 17.22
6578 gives 16.15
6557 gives 15.12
